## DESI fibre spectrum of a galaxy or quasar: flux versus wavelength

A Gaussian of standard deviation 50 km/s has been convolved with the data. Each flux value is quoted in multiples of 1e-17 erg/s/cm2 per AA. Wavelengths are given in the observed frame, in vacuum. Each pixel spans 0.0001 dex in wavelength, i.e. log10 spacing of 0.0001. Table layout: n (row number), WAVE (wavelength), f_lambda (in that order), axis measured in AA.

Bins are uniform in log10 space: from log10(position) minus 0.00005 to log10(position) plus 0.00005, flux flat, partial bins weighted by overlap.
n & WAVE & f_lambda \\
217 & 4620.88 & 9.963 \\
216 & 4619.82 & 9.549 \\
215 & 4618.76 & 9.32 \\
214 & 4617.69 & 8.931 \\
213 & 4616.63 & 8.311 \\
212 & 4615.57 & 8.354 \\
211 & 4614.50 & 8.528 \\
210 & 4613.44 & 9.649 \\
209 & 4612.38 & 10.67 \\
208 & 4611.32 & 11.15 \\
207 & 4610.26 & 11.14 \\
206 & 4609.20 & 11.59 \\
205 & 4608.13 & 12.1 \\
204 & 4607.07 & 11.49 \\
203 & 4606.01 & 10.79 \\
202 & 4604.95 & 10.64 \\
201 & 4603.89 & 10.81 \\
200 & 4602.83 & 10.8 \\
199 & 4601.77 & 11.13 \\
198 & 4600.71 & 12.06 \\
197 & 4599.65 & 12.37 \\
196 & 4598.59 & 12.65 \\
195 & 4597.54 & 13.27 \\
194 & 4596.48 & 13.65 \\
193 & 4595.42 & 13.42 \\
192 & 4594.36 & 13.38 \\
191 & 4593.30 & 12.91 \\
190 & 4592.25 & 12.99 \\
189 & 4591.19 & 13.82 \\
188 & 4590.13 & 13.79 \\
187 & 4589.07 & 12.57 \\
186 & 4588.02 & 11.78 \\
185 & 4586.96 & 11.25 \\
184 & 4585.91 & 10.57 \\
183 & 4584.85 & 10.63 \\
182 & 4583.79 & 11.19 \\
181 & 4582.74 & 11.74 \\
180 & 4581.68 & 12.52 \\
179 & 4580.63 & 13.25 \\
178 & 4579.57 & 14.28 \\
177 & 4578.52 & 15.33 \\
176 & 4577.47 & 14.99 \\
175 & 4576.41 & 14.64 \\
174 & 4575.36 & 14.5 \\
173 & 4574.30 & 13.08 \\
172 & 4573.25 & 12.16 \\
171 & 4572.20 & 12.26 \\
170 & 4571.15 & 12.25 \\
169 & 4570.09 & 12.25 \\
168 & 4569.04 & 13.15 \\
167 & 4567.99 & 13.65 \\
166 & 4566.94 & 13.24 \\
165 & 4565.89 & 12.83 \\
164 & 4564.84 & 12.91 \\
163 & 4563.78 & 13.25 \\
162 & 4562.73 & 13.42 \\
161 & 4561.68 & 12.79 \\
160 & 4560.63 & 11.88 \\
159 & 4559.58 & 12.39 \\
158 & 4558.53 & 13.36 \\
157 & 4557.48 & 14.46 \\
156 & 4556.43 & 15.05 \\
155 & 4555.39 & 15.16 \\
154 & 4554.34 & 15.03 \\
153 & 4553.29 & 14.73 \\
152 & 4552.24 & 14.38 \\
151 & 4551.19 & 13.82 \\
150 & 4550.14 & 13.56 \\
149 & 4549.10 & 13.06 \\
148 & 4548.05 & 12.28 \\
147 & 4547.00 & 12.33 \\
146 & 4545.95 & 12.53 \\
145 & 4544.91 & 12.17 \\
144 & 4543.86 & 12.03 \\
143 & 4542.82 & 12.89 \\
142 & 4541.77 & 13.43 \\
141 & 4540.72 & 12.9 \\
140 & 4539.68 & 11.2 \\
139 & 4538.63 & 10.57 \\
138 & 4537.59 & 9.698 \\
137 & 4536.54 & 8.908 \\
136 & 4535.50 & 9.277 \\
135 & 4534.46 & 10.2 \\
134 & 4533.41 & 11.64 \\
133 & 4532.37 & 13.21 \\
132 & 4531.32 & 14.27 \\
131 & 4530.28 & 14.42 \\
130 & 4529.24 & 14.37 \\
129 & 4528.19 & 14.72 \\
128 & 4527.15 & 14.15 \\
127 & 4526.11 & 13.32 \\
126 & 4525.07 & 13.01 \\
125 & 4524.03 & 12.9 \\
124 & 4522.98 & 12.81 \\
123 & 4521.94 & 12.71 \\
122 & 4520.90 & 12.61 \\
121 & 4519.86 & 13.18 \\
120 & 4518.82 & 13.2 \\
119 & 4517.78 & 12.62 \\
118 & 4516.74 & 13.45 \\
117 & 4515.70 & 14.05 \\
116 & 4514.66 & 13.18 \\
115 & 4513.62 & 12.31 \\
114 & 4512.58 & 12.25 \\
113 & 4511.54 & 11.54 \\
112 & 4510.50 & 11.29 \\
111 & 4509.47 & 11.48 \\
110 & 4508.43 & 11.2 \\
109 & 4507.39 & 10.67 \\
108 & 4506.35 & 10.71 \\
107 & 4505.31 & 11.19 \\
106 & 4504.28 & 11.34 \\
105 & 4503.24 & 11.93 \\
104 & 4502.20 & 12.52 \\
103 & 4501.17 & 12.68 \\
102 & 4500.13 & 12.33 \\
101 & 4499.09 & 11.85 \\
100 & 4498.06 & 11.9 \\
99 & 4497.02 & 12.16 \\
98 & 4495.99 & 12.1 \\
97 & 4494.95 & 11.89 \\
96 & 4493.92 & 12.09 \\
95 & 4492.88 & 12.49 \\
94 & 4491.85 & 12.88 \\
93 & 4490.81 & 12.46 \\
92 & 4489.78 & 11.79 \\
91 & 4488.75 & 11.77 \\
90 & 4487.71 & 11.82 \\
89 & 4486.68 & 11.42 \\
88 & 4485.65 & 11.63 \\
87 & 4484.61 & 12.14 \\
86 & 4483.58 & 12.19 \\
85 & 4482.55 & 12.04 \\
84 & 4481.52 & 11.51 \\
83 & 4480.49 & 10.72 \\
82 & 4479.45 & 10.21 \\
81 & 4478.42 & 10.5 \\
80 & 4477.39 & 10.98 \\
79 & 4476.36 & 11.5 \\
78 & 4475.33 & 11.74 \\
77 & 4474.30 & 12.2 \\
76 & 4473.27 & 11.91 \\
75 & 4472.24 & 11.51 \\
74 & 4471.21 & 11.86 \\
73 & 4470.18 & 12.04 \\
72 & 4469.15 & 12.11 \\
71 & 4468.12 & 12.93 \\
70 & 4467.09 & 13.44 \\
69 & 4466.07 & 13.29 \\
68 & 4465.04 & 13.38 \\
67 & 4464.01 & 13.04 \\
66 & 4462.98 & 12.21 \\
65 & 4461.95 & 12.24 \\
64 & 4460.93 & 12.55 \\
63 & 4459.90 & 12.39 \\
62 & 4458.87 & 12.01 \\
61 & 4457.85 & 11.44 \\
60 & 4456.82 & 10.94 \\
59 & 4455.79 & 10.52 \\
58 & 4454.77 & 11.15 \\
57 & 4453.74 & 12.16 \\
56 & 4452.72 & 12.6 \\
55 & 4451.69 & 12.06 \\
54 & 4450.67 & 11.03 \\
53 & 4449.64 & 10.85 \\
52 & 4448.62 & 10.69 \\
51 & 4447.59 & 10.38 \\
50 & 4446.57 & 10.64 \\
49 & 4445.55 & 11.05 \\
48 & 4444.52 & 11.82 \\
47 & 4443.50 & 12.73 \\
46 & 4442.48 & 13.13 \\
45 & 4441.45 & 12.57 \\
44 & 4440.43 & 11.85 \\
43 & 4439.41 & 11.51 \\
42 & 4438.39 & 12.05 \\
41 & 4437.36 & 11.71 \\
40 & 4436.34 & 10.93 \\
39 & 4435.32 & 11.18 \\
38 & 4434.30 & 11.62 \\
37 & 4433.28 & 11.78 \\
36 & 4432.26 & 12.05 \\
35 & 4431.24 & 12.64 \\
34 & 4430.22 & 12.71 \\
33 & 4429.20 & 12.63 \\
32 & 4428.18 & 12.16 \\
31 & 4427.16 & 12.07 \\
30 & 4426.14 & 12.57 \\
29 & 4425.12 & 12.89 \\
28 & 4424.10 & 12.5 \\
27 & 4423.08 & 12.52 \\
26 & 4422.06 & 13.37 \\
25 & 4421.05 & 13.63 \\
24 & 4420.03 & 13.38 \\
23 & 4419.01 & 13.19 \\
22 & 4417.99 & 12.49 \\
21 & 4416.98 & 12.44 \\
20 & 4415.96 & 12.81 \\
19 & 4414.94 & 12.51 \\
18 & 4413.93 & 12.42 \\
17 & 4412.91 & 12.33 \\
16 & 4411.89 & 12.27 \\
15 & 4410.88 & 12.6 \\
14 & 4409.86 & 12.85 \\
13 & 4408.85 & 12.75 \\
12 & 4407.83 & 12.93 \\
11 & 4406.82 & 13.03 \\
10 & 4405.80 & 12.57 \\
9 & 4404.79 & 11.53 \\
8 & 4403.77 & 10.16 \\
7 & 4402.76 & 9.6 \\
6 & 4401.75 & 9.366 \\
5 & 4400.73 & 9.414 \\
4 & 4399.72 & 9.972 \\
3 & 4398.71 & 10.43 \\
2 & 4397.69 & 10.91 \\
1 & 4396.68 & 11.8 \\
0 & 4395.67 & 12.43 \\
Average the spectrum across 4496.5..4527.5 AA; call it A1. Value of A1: 12.3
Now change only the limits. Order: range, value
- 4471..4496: 11.7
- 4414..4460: 12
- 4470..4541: 12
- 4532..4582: 12.9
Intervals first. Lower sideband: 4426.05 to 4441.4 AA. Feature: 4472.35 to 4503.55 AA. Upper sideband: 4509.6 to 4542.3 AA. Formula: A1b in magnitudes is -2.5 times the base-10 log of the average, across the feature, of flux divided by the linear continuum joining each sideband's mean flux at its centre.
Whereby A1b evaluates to 0.04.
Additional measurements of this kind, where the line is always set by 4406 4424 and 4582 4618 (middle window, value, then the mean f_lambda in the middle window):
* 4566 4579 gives -0.15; 13.4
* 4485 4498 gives 0.02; 12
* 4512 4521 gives -0.08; 13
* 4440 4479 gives 0.05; 11.9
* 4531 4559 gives -0.07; 12.7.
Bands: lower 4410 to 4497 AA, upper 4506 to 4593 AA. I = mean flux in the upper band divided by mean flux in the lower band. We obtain 1.1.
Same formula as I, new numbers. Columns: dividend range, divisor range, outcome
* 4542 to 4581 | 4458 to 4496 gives 1.11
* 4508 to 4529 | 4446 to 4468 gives 1.08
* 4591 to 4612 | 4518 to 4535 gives 0.92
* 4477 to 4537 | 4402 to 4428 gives 0.98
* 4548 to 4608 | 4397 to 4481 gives 1.08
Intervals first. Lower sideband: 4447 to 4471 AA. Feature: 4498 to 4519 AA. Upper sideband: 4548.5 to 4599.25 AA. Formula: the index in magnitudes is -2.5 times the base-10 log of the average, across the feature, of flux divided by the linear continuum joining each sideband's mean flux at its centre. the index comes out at 0.04 mag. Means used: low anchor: 12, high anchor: 13.2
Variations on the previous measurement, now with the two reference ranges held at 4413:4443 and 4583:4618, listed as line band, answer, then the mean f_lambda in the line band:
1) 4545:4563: -0.154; 13.5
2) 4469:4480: 0.061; 11.5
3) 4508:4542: -0.048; 12.4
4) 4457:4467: -0.025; 12.5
